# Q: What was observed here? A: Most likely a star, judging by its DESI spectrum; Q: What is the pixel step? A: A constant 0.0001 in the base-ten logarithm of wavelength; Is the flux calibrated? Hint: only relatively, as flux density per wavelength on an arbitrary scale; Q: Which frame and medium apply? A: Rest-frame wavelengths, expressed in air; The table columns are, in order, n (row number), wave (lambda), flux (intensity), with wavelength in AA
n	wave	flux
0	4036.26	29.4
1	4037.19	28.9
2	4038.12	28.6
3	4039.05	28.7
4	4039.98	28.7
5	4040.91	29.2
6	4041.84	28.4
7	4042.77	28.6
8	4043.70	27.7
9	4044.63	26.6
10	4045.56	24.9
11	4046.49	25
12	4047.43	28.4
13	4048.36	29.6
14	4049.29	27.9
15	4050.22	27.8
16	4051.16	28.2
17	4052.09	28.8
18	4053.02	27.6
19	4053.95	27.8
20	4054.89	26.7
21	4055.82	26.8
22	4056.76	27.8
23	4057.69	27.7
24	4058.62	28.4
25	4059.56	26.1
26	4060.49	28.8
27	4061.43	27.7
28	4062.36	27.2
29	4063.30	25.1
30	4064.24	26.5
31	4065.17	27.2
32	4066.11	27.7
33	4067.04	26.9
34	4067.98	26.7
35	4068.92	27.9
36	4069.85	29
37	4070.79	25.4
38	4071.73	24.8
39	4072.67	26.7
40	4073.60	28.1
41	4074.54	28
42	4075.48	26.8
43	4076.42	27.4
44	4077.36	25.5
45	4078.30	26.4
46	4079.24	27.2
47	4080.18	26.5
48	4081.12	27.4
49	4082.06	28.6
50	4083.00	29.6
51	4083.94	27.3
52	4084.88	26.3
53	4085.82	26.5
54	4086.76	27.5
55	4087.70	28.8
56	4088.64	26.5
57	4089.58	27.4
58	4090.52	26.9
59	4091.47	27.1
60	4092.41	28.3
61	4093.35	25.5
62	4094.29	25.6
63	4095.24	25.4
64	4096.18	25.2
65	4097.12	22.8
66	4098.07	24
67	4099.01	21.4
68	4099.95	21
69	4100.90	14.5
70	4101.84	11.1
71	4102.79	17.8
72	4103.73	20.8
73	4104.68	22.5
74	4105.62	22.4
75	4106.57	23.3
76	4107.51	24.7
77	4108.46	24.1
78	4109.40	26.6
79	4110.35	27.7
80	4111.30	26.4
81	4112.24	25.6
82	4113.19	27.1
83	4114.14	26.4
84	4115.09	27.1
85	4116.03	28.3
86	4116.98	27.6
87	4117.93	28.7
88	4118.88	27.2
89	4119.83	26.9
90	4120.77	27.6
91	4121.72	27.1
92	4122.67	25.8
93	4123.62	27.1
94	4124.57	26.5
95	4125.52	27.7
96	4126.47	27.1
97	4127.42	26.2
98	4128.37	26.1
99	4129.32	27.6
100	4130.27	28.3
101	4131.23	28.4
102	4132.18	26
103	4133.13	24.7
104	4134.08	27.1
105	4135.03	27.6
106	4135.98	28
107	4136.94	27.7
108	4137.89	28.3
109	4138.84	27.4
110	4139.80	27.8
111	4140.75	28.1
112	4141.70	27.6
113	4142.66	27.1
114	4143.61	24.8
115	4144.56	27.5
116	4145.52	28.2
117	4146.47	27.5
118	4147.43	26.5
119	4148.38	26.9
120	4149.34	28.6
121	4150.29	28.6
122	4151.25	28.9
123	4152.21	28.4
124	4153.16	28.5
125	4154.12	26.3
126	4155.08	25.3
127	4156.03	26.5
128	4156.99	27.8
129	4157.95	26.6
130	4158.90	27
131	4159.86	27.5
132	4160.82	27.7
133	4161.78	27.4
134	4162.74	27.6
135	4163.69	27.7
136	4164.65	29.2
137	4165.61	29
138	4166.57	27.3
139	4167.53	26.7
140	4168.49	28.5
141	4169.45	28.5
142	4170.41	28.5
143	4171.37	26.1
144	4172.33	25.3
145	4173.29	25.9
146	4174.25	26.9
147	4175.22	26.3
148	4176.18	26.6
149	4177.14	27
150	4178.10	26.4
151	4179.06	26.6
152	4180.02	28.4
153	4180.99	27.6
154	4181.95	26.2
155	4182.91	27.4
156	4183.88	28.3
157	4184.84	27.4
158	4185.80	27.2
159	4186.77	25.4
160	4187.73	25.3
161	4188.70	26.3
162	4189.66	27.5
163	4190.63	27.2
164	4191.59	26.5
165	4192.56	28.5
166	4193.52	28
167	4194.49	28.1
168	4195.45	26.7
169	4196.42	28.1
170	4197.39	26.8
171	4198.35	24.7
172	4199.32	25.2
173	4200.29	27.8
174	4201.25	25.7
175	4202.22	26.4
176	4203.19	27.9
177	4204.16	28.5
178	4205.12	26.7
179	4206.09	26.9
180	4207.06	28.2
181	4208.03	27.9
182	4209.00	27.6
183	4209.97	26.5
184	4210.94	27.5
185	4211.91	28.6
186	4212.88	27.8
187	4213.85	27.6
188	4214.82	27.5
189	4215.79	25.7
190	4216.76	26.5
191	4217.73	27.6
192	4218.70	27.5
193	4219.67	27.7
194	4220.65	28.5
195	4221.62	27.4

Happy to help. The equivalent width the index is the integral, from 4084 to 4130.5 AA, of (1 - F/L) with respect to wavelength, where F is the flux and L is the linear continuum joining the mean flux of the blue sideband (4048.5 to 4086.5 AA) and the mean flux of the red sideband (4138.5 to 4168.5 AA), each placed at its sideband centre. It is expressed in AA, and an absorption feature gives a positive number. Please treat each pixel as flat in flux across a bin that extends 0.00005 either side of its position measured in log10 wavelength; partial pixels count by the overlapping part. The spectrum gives 3.5 AA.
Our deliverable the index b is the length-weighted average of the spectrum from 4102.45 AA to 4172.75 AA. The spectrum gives 26.8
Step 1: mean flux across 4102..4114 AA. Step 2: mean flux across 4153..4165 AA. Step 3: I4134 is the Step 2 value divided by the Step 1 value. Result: 1.15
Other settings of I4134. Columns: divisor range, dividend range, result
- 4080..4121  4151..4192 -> 1.08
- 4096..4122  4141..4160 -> 1.13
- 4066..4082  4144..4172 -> 1.02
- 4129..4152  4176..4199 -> 0.98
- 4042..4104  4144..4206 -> 1.04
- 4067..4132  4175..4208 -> 1.04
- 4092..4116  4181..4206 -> 1.14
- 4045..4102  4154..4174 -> 1.03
